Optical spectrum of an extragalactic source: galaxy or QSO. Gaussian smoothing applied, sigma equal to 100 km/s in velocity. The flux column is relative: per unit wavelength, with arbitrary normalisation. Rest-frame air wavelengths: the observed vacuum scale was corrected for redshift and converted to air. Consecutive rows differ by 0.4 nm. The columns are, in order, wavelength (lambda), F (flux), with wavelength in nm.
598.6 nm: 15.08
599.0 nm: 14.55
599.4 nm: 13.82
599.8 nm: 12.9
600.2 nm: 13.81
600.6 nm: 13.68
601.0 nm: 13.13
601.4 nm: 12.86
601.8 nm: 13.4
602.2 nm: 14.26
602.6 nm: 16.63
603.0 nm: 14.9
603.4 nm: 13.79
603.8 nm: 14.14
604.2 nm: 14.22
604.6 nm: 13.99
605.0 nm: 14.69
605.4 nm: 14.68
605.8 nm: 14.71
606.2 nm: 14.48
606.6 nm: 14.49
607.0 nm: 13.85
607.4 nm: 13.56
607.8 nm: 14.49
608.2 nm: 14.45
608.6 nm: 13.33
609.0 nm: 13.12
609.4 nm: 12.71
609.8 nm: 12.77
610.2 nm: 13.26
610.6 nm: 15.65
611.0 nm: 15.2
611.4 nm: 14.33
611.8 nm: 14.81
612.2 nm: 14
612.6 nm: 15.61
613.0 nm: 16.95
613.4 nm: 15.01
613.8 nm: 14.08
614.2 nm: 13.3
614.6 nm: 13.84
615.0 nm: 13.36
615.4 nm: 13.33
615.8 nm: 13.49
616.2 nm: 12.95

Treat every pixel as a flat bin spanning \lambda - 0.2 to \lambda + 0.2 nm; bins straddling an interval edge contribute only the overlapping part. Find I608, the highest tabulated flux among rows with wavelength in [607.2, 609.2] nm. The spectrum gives 14.49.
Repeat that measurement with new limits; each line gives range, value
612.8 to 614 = 16.95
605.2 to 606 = 14.71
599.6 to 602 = 13.81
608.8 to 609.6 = 13.12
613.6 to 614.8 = 14.08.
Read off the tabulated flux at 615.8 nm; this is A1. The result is 13.49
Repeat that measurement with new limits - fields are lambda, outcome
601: 13.13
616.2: 12.95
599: 14.55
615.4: 13.33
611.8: 14.81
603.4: 13.79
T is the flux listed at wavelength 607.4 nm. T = 13.56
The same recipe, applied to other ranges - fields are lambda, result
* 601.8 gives 13.4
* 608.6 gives 13.33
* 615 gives 13.36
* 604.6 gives 13.99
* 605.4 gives 14.68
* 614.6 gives 13.84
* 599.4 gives 13.82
